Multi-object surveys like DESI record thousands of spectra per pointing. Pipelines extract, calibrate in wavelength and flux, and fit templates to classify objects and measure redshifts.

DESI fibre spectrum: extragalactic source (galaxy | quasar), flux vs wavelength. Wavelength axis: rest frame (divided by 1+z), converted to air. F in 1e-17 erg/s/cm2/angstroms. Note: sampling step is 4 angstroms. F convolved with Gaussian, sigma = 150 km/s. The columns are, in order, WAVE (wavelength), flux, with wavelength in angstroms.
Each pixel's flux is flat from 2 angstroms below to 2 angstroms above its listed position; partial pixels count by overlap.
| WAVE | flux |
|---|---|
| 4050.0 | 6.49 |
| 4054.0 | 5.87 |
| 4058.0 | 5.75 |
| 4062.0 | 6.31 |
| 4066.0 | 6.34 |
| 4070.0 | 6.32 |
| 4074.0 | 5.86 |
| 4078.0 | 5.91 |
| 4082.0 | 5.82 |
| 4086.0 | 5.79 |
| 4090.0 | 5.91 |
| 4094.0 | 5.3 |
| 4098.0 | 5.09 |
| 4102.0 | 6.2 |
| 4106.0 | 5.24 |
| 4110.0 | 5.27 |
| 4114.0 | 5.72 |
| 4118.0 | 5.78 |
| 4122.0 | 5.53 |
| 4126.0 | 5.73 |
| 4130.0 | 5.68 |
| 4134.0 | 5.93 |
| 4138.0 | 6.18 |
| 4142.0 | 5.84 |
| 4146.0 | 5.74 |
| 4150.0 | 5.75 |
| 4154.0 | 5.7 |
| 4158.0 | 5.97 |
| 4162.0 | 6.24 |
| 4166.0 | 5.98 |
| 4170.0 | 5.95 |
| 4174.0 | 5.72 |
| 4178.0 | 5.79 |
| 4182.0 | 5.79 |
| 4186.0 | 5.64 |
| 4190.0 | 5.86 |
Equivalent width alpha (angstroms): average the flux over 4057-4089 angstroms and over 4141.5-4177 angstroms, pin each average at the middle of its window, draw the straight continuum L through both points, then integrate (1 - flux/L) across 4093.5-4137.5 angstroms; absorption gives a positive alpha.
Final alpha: 2.43 angstroms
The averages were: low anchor 6.02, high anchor 5.88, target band 5.62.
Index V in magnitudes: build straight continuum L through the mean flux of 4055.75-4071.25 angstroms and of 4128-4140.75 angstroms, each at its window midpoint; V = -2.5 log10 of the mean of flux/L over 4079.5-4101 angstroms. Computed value 0.09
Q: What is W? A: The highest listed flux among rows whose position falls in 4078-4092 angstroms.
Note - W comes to 5.91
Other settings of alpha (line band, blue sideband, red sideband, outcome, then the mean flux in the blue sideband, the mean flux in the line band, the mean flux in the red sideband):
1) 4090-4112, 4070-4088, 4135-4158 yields 1.6 angstroms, 5.9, 5.46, 5.86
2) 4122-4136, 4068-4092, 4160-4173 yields 0.6 angstroms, 5.93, 5.74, 6.03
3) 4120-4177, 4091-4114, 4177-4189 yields -2.3 angstroms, 5.47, 5.85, 5.75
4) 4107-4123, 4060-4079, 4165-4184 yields 1.2 angstroms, 6.16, 5.56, 5.84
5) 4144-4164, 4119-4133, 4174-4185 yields -0.6 angstroms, 5.68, 5.88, 5.76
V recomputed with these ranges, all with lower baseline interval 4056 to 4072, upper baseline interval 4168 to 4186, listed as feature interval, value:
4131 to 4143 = -0.007 mag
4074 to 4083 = 0.047 mag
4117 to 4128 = 0.058 mag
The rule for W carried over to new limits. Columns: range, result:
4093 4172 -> 6.24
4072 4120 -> 6.2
